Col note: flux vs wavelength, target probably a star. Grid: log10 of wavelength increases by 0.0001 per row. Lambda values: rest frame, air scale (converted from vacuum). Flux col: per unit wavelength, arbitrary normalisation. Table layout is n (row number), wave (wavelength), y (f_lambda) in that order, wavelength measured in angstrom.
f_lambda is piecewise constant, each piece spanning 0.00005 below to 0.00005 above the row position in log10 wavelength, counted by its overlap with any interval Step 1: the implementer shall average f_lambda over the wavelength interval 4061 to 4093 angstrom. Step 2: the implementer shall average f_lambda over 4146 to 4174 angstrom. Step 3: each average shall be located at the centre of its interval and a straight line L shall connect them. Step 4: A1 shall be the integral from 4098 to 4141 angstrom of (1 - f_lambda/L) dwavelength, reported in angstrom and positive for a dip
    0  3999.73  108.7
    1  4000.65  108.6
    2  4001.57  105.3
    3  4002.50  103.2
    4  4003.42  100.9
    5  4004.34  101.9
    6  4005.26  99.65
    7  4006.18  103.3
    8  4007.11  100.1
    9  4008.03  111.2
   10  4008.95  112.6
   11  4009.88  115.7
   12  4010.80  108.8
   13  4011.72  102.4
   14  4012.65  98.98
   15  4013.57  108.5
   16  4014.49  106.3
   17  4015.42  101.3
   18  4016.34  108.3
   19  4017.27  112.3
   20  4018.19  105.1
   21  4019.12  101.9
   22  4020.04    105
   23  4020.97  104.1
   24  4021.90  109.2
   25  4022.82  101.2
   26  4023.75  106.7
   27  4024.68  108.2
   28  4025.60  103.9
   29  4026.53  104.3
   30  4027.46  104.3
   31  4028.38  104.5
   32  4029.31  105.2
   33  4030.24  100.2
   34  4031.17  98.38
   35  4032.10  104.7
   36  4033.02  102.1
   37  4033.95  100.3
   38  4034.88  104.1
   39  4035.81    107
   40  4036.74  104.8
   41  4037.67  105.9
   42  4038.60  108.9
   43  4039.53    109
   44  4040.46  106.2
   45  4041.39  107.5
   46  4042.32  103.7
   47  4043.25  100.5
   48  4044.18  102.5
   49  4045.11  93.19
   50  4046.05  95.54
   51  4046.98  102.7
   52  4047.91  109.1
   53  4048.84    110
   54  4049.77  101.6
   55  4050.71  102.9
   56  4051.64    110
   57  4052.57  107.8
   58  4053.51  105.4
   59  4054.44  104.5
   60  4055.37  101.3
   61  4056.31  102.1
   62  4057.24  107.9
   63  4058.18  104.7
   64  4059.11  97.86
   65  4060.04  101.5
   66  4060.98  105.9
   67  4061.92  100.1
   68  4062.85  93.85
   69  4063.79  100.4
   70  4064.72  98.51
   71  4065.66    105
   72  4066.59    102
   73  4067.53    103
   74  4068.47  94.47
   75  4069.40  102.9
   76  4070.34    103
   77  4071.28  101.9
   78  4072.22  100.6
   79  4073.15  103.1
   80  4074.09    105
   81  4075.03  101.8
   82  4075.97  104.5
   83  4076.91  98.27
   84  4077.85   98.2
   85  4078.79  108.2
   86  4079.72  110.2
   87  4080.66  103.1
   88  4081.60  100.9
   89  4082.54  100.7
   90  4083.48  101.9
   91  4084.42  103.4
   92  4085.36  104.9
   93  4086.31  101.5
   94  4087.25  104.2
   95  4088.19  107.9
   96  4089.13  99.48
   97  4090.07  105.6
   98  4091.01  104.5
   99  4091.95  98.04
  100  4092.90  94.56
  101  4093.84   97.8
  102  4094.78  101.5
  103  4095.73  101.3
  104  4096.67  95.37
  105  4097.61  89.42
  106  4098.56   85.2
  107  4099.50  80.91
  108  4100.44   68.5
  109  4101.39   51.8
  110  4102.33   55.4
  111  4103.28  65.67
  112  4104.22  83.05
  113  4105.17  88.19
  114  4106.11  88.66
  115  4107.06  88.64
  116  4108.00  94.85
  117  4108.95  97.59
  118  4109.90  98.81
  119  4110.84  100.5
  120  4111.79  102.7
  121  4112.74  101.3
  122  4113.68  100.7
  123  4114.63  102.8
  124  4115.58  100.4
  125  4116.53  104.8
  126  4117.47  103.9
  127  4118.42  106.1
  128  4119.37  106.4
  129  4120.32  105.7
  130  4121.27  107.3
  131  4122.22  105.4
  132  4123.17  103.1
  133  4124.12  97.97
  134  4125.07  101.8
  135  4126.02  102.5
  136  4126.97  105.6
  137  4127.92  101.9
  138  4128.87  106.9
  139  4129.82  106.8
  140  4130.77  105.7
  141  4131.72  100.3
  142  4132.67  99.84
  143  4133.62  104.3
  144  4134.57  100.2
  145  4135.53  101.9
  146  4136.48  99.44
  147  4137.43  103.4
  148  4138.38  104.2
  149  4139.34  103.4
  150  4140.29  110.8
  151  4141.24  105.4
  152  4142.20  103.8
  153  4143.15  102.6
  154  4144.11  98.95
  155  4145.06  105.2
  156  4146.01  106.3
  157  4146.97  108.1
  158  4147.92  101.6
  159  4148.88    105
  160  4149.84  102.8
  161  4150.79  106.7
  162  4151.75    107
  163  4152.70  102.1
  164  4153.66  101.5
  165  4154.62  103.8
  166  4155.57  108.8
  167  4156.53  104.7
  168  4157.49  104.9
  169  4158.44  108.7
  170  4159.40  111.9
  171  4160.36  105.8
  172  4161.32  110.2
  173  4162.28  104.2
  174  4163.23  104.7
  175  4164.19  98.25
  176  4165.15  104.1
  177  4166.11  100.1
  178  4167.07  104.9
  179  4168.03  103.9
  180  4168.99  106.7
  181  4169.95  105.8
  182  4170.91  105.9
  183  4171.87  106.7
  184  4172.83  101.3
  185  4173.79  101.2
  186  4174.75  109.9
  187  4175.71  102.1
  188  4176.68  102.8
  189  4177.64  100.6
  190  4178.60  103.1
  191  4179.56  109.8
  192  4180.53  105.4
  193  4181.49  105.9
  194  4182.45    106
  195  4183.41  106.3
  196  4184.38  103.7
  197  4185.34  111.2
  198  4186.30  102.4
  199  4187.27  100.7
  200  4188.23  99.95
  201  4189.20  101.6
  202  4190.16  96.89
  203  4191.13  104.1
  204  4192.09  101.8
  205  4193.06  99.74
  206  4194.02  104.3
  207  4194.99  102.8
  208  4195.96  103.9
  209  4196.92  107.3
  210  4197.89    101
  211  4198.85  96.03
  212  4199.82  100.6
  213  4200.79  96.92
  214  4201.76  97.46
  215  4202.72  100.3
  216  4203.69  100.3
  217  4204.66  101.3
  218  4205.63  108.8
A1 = 2.79 angstrom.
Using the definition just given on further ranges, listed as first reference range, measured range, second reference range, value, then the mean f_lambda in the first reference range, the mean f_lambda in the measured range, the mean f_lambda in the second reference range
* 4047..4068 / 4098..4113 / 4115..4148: 2.8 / 103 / 84.3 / 104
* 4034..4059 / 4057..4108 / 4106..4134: 3.2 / 104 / 96.7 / 102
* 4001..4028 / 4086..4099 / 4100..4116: -1.2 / 105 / 99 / 87.6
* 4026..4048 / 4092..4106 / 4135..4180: 2.8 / 103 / 83.4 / 105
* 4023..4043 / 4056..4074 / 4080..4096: 0.3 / 105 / 102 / 102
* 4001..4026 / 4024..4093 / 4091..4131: -1.6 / 105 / 103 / 95.4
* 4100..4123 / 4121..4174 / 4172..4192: -3.1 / 93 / 104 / 104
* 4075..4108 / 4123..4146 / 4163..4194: -1.0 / 94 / 103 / 104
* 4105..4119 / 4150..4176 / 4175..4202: -0.9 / 99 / 105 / 103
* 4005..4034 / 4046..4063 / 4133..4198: 0.2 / 105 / 104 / 104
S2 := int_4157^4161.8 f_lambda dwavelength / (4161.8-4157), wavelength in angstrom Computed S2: 108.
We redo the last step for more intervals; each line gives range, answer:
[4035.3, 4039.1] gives 107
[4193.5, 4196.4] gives 104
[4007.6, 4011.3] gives 112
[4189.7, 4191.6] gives 100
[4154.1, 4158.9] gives 106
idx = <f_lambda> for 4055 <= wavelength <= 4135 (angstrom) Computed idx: 98.9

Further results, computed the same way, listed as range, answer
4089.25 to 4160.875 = 99.4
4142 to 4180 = 105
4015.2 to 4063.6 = 104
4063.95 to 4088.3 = 103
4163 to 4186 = 105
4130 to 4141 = 103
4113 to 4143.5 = 104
